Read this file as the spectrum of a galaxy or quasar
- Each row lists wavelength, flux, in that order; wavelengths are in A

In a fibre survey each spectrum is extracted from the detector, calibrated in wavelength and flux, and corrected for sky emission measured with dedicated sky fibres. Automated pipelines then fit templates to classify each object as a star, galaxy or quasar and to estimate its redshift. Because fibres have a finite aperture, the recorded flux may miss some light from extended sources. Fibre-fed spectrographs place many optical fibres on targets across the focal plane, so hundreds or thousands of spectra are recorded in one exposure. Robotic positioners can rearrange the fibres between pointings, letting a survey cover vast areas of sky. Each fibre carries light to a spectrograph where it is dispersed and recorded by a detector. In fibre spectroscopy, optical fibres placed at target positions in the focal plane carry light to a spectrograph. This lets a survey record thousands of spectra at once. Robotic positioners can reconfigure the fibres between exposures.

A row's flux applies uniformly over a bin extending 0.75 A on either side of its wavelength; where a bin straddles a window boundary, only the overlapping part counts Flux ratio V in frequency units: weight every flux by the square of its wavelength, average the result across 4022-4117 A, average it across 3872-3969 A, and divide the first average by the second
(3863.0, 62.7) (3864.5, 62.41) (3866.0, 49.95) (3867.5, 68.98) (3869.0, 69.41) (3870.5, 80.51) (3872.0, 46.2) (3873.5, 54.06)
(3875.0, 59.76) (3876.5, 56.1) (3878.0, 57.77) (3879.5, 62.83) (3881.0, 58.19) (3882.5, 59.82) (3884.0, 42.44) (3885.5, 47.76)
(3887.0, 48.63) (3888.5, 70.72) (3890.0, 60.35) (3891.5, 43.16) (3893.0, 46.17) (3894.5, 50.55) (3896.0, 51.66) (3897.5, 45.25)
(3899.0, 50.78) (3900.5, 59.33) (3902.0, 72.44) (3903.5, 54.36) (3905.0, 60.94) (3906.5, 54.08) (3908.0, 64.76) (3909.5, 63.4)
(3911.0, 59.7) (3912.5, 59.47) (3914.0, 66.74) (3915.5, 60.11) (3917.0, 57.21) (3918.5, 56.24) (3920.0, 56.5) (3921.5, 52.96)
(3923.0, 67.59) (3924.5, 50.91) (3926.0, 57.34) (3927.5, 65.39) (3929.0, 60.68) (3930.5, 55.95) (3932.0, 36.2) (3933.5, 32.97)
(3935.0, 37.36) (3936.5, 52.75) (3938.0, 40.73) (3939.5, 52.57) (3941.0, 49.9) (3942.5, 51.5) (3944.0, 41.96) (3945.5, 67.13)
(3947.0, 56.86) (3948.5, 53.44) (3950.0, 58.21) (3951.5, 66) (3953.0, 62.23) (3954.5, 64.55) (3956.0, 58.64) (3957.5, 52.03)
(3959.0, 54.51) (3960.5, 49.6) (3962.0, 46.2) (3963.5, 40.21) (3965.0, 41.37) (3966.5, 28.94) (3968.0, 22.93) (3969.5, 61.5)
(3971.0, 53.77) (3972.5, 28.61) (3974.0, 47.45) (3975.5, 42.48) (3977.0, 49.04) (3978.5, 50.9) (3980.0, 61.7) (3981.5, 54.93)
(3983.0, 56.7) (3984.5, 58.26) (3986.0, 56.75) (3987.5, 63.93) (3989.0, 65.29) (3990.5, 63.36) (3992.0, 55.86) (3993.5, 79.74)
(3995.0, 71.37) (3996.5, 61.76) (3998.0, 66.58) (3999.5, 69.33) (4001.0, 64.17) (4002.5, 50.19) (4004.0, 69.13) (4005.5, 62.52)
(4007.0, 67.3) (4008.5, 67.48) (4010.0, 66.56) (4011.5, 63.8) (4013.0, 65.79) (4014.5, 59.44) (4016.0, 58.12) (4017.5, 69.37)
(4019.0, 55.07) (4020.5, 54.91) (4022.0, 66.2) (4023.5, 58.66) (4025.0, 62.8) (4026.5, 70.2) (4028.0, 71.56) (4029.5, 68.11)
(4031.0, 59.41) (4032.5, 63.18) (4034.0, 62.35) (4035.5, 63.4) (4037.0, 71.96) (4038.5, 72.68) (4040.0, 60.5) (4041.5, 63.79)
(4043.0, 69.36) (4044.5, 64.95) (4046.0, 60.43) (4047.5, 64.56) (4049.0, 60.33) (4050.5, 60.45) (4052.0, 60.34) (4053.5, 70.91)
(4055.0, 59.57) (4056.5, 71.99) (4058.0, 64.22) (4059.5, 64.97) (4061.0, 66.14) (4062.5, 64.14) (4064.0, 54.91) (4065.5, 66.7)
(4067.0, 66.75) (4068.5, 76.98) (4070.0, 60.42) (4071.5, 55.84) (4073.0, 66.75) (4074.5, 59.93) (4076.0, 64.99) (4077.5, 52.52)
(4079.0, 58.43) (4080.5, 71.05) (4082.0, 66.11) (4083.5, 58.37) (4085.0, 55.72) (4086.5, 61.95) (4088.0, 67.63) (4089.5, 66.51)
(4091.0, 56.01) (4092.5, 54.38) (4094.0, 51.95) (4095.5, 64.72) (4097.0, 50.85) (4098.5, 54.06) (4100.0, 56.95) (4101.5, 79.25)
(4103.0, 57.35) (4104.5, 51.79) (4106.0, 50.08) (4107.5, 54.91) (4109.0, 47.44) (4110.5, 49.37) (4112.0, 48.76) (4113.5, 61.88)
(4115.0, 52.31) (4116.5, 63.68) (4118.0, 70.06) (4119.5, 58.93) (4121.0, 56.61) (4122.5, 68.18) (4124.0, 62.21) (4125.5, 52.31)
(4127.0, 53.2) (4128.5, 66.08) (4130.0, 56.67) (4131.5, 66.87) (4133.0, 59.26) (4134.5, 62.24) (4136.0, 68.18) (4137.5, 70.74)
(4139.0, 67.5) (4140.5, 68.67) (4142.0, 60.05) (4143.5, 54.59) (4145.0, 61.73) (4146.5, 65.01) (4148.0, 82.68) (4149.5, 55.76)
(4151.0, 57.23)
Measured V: 1.24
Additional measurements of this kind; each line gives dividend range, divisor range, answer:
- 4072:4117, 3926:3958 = 1.18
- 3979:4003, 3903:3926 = 1.10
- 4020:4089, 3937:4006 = 1.21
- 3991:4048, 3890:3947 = 1.25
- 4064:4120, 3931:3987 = 1.28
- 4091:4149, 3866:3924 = 1.16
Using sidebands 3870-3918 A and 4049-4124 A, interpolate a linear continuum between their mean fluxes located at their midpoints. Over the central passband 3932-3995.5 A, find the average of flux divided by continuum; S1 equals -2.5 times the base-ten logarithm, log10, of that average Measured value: 0.12 mag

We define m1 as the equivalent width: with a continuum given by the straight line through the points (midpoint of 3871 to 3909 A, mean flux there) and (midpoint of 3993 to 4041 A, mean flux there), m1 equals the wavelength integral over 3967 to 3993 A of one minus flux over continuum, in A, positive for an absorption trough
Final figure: 3.97 A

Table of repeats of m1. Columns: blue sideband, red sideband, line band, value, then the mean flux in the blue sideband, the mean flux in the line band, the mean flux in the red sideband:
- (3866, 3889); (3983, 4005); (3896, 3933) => 1.58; 58.5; 57.6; 63.7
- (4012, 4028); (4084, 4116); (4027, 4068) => -2.87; 62.5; 64.8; 56.9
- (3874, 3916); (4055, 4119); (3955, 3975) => 4.39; 56.7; 45.3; 60.4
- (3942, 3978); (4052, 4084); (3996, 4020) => -3.15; 50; 63.5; 63.8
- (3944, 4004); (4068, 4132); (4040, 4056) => -1.59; 55.3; 63.5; 59.4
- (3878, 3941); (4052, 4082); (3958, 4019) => 2.98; 54.8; 56.6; 64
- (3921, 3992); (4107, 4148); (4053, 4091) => -3.71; 52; 63.5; 60.7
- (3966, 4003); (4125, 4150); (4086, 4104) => 0.33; 55.6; 60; 63.2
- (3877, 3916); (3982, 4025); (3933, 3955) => 2.54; 56.6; 52.6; 63.1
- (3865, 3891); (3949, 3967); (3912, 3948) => 0.54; 58.3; 53.6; 52.2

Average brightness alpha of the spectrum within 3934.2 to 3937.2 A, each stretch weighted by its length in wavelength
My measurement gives 44.7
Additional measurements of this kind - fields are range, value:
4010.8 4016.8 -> 61.8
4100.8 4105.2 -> 62.7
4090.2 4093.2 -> 55.4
